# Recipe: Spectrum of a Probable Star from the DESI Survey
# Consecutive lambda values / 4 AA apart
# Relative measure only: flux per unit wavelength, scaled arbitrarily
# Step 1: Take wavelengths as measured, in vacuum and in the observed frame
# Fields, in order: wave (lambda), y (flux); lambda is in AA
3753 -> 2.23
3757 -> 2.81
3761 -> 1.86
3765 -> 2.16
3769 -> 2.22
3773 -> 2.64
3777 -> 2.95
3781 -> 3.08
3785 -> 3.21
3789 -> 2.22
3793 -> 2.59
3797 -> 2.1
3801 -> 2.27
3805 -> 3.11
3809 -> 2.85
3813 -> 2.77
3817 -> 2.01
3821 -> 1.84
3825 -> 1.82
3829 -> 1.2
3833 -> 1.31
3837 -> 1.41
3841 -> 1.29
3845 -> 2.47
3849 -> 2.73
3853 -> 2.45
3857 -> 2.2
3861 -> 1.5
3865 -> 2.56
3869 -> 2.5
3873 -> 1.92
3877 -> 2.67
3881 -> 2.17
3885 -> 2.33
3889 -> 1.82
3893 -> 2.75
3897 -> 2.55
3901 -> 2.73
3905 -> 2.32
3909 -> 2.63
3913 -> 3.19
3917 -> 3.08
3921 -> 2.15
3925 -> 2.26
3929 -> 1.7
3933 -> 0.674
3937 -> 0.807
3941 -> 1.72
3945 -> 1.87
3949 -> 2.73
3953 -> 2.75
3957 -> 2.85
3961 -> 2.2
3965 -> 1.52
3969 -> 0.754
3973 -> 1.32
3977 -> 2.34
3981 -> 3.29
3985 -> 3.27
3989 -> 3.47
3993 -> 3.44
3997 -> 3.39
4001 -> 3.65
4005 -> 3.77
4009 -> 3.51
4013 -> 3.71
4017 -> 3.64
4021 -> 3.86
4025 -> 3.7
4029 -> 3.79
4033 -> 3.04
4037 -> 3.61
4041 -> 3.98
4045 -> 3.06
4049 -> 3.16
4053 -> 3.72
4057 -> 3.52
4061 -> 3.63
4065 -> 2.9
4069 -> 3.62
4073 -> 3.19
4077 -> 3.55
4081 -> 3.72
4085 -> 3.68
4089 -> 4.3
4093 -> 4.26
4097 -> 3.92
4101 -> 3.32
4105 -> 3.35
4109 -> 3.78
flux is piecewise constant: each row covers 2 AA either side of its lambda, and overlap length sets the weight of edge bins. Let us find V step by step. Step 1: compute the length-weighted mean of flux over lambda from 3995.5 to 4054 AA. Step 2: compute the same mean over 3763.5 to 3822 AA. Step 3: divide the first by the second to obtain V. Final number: 1.40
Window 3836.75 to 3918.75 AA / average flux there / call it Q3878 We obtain 2.36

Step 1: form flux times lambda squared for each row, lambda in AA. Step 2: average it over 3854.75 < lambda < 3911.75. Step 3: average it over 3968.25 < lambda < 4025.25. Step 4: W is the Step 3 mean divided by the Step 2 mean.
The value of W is 1.4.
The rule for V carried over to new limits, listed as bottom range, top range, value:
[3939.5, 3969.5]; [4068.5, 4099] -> 1.79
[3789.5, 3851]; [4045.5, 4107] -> 1.69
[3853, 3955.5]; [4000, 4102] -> 1.62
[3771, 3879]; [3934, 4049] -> 1.26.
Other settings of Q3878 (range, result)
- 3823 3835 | 1.44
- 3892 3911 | 2.59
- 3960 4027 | 3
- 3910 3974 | 1.99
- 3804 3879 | 2.12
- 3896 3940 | 2.17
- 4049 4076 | 3.41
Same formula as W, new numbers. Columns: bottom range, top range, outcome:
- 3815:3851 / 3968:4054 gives 2.01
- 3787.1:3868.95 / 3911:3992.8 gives 1.11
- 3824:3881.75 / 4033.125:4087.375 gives 1.92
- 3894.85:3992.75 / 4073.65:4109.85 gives 1.77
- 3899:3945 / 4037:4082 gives 1.76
